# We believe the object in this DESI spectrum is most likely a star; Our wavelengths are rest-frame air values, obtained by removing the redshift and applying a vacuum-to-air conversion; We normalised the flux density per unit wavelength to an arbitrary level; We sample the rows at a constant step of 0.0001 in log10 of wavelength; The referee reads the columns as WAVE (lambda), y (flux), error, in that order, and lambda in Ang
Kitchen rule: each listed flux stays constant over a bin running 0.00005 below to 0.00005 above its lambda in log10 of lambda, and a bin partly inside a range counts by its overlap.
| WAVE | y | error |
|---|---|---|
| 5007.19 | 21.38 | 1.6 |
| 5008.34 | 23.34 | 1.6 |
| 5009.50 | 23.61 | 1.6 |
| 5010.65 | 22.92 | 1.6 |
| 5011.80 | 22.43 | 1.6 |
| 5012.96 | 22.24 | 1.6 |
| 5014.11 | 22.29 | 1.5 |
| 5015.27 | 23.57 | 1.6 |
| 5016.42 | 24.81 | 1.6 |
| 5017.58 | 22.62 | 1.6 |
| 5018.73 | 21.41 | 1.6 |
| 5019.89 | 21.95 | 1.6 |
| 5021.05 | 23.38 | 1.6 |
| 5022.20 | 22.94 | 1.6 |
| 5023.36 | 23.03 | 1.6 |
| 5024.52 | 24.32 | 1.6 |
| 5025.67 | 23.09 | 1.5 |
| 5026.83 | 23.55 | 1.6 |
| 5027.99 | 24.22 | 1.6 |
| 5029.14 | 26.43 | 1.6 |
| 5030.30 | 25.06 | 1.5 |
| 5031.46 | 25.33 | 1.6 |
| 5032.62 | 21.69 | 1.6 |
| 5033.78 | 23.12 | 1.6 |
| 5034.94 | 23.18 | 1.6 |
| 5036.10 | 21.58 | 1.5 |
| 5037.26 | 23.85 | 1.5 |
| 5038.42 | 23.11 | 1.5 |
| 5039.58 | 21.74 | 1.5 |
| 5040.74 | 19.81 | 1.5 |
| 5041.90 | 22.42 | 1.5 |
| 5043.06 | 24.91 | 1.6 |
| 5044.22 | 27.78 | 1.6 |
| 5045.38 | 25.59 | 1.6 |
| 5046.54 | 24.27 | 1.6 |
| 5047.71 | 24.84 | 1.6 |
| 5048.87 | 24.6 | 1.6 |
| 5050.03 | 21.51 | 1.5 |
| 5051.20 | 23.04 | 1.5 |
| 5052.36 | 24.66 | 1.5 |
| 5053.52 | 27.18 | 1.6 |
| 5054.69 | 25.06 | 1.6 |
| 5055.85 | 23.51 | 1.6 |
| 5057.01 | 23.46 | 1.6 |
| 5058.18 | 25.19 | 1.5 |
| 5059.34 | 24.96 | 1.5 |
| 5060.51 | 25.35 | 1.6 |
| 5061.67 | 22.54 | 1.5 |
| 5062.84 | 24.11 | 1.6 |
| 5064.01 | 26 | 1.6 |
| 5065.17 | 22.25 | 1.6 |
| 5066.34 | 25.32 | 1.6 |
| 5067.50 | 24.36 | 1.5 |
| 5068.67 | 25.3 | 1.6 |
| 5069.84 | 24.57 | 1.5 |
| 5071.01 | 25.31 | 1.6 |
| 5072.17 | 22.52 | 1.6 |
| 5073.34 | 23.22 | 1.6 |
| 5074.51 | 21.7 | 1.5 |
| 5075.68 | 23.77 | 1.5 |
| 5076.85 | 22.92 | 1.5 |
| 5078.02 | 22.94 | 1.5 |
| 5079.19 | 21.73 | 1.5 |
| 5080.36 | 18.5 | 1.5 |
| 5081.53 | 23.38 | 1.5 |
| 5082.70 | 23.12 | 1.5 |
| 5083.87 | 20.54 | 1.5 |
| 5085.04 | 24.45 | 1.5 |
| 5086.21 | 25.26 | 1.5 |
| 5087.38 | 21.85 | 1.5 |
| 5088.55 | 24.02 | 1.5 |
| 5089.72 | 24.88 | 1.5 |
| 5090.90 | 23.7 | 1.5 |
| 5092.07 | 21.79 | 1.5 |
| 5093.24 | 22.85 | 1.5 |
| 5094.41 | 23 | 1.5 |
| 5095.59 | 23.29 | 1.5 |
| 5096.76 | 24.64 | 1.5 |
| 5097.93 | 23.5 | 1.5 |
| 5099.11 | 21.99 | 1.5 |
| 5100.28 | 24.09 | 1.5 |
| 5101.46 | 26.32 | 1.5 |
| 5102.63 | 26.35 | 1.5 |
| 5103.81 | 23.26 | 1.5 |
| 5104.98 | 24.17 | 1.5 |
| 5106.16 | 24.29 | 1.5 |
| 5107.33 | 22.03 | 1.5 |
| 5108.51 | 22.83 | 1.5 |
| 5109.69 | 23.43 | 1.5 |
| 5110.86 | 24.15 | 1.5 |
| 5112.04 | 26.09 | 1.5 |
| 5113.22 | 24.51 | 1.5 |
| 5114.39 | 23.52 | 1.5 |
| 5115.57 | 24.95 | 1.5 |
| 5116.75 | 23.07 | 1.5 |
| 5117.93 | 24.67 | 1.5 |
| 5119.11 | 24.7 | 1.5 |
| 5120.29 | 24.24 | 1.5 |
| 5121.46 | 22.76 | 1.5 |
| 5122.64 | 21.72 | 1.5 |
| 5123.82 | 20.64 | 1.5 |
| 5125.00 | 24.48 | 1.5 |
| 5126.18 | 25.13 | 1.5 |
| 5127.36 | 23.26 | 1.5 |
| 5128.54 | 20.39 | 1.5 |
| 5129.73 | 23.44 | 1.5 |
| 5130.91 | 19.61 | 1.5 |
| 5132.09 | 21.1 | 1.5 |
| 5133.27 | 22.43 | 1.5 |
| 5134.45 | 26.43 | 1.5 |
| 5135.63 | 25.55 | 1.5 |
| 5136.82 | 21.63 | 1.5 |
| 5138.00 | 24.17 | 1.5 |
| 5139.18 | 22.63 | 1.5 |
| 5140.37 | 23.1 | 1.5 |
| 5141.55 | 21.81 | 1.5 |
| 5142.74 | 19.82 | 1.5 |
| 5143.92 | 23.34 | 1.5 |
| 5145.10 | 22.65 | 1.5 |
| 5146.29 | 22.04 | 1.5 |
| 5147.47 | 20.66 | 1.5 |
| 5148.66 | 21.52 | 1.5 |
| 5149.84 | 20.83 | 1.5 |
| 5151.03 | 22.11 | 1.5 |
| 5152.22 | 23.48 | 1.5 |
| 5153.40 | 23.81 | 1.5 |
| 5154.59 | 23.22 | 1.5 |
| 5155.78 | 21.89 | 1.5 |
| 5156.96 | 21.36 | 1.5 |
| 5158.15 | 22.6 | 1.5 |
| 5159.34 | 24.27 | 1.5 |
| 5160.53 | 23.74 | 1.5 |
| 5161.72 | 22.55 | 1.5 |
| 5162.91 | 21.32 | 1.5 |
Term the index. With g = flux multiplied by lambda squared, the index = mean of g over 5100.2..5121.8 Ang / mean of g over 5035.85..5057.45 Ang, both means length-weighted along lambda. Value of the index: 1.04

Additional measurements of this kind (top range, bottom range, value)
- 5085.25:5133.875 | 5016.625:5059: 1.02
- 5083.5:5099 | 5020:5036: 1.01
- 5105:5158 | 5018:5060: 1.00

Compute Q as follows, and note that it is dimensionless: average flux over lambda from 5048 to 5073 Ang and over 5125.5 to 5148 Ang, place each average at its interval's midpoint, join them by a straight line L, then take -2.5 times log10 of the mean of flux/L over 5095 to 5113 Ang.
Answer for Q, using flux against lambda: -0.032 mag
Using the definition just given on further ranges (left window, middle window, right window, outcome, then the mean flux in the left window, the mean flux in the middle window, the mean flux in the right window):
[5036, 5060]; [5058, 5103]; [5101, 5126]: 0.02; 24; 23.6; 23.9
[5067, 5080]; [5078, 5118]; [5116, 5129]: -0.01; 23.4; 23.5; 23.2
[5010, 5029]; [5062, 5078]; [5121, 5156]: -0.05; 23.1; 23.9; 22.5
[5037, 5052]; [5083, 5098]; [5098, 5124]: 0.02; 23.7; 23.4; 23.9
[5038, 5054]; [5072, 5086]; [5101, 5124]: 0.07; 24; 22.5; 23.9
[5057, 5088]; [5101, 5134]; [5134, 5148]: -0.02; 23.5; 23.5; 22.8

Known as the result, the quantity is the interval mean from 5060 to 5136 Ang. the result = 23.5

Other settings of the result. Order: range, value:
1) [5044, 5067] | 24.5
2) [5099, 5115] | 24.1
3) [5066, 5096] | 23.2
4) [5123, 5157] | 22.5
